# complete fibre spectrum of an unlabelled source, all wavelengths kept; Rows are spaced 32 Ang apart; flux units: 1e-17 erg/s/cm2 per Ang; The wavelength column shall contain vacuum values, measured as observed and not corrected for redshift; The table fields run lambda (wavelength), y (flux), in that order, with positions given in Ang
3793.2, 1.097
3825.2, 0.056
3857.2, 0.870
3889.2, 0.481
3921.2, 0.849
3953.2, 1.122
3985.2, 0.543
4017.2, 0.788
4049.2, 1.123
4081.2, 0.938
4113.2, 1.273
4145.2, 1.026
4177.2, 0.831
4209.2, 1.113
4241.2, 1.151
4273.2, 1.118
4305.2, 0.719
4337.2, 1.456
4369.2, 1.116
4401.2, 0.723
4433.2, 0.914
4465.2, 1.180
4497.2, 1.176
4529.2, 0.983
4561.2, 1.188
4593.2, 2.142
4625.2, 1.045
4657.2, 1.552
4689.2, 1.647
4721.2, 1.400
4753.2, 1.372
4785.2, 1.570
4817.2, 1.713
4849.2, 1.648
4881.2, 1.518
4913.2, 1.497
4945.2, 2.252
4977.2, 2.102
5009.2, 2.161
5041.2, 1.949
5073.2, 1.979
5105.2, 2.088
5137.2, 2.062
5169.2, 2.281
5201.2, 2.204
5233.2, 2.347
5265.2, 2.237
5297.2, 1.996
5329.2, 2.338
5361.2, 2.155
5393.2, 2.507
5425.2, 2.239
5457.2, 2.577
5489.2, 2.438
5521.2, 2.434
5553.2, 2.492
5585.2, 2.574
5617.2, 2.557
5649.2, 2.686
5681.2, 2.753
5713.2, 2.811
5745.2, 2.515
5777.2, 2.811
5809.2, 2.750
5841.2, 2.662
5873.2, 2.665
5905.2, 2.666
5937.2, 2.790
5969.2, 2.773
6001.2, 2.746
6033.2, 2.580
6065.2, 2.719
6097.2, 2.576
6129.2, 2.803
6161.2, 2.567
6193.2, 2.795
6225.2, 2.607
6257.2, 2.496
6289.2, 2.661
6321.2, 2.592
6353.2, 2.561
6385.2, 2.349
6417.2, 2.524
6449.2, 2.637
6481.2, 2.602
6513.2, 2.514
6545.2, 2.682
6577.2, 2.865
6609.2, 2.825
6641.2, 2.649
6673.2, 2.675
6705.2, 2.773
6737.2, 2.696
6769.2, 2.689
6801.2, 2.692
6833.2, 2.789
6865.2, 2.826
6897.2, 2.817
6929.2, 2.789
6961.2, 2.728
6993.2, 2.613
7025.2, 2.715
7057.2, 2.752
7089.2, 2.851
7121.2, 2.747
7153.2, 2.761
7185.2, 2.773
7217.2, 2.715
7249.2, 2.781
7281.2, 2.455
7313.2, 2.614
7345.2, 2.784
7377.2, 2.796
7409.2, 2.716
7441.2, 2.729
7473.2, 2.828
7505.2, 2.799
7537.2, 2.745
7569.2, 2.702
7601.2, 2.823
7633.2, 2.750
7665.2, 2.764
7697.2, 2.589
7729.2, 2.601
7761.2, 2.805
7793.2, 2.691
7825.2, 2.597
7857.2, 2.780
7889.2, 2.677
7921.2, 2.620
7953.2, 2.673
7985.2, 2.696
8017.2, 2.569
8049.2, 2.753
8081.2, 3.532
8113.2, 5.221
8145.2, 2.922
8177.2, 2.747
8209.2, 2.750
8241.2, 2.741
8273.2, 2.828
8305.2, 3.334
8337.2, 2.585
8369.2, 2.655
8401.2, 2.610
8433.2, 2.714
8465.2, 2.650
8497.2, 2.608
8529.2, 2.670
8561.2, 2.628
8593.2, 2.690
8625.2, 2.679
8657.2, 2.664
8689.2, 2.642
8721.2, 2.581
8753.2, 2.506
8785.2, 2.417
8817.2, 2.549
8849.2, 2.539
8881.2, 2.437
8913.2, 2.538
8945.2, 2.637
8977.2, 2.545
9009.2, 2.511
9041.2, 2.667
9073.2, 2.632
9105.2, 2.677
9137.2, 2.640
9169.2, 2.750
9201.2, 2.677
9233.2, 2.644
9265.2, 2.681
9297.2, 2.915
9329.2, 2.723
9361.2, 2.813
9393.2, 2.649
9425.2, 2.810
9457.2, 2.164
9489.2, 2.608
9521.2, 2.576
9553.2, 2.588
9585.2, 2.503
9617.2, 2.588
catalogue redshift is 0.234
